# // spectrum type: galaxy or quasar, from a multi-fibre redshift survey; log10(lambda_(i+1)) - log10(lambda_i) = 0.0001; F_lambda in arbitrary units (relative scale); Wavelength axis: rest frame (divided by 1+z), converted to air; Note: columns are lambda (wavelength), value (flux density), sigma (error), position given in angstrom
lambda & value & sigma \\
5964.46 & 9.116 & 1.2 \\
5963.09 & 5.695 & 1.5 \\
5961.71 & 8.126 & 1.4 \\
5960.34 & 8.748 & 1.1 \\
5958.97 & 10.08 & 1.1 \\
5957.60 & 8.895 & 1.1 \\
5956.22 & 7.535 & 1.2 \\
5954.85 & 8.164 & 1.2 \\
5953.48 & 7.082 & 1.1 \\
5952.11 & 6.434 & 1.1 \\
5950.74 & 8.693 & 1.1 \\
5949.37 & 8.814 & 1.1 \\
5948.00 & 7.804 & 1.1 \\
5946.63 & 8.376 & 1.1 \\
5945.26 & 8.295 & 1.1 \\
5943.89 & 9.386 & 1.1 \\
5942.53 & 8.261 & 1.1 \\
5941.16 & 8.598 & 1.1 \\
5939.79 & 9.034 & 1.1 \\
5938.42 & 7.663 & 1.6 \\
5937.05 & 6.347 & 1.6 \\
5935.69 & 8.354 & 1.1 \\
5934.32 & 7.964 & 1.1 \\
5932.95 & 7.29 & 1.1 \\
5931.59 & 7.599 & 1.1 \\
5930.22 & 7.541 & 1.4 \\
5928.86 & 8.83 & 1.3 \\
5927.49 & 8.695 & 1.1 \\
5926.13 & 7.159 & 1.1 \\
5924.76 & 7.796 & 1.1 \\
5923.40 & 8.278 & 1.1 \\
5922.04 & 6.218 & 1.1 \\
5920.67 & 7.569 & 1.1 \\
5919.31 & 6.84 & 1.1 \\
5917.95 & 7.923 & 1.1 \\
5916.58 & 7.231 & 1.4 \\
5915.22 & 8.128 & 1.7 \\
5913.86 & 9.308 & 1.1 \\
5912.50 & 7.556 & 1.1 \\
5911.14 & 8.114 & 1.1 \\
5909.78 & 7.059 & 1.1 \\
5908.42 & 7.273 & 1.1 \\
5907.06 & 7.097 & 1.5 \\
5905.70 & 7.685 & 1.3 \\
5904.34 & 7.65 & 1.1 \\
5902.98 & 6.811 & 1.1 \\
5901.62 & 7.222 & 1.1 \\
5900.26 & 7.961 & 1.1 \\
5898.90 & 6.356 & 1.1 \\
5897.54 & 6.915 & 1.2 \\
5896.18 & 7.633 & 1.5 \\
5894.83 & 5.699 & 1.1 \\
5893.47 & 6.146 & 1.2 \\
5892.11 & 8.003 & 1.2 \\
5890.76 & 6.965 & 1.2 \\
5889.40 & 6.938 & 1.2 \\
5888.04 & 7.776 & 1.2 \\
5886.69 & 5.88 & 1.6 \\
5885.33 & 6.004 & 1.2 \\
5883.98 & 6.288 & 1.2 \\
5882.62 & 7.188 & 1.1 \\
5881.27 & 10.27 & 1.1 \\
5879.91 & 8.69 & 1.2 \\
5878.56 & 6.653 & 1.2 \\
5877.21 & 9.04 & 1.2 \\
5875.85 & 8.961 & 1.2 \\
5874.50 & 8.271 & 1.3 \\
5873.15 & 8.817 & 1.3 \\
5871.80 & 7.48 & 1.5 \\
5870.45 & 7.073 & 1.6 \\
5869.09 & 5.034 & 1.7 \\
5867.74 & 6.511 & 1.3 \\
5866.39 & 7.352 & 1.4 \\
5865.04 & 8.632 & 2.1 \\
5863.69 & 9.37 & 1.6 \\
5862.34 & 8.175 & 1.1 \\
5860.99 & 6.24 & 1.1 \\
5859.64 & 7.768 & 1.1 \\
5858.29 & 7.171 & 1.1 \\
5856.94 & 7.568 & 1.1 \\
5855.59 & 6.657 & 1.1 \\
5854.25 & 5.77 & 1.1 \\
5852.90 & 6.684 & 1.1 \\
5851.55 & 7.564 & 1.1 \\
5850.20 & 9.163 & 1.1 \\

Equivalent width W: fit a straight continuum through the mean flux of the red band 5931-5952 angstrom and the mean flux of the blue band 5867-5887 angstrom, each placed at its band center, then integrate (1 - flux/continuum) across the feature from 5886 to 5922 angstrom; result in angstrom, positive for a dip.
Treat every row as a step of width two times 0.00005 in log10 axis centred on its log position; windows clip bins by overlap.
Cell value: 2.3 angstrom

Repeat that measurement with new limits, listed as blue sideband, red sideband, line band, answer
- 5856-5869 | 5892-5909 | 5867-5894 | -0.4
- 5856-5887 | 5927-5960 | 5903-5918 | 0.4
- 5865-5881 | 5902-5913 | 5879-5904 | 1.3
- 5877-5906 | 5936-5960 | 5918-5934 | 0.4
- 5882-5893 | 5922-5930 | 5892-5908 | 0.3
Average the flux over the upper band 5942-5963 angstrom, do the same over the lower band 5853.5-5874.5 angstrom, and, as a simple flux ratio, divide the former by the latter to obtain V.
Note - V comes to 1.12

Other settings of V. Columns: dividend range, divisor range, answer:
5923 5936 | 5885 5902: 1.15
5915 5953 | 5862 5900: 1.06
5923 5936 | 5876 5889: 1.05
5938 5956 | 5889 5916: 1.12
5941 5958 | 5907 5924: 1.07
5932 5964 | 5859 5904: 1.09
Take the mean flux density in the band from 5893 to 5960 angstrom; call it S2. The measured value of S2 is 7.75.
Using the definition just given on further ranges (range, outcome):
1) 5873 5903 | 7.4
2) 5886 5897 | 6.88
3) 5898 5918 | 7.54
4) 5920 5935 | 7.72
